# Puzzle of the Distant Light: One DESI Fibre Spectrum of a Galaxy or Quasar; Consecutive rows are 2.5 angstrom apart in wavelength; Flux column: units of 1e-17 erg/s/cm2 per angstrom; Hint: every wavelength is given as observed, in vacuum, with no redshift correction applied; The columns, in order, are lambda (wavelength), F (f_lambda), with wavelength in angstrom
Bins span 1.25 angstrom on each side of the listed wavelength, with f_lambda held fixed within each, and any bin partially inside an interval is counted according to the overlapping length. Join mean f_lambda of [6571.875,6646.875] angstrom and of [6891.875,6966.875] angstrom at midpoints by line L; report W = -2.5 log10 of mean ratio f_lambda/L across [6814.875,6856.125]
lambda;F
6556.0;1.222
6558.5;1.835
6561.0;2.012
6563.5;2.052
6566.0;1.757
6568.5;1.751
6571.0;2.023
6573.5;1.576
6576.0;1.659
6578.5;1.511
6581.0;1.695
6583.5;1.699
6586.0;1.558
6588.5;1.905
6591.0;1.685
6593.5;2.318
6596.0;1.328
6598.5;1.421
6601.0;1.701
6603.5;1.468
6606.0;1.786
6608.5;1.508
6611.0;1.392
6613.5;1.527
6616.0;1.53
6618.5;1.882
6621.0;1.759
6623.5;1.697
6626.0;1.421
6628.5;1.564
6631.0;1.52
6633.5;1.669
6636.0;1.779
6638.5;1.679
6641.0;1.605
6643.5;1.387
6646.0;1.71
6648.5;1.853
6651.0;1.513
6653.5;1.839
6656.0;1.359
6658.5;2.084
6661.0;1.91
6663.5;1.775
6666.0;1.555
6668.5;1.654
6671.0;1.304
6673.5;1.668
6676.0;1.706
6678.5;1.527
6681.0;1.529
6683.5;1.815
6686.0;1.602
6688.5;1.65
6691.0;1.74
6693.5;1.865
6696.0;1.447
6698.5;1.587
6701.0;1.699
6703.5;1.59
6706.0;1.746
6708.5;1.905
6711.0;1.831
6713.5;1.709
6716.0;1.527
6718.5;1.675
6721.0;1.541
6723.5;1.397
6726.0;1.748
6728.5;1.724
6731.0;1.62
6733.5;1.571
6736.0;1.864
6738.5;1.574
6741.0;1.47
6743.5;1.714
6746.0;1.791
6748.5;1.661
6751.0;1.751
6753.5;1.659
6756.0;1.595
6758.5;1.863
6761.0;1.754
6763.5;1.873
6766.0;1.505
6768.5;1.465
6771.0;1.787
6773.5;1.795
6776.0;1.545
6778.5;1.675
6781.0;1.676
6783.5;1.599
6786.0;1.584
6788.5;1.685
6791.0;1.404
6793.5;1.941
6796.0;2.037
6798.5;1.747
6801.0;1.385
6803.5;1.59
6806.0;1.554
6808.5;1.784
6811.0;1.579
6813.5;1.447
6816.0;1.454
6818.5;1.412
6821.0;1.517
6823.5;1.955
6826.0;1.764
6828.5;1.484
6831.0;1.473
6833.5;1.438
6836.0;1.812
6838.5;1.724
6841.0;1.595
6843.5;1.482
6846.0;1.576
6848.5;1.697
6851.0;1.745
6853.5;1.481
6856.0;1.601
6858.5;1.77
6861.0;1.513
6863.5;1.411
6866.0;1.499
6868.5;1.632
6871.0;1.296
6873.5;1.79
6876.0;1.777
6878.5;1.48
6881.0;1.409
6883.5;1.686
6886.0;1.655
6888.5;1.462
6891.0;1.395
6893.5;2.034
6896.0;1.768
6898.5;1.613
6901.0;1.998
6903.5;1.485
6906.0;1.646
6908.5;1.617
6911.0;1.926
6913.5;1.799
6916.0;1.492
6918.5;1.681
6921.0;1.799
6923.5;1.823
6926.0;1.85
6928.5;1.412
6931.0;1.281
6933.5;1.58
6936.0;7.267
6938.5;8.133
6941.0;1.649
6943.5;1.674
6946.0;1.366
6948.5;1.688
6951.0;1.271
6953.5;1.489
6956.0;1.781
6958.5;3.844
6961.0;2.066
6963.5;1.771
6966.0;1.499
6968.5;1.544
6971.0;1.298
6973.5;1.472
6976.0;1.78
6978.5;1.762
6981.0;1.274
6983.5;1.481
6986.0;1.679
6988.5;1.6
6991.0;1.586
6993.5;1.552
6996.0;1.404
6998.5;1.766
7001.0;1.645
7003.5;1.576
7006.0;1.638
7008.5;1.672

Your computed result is 0.24 mag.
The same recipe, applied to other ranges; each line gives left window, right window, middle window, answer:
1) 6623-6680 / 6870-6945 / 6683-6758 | 0.05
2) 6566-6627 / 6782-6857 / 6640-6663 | -0.03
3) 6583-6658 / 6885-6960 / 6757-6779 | 0.11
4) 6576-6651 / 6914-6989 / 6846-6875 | 0.23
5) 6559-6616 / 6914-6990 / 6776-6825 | 0.17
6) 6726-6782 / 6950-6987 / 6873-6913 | 0.03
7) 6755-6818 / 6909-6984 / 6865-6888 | 0.20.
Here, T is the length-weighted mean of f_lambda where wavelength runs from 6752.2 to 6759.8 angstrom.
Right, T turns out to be 1.71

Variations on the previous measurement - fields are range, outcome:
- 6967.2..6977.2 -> 1.52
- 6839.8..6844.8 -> 1.54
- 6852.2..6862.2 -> 1.59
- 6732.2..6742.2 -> 1.62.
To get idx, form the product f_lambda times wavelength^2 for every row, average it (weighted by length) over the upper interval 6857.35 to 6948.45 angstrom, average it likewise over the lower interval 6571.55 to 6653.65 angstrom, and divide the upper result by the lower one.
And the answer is 1.30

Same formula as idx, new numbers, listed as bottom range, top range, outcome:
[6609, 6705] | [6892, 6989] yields 1.33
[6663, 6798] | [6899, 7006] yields 1.25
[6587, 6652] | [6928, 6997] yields 1.41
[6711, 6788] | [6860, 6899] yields 0.99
